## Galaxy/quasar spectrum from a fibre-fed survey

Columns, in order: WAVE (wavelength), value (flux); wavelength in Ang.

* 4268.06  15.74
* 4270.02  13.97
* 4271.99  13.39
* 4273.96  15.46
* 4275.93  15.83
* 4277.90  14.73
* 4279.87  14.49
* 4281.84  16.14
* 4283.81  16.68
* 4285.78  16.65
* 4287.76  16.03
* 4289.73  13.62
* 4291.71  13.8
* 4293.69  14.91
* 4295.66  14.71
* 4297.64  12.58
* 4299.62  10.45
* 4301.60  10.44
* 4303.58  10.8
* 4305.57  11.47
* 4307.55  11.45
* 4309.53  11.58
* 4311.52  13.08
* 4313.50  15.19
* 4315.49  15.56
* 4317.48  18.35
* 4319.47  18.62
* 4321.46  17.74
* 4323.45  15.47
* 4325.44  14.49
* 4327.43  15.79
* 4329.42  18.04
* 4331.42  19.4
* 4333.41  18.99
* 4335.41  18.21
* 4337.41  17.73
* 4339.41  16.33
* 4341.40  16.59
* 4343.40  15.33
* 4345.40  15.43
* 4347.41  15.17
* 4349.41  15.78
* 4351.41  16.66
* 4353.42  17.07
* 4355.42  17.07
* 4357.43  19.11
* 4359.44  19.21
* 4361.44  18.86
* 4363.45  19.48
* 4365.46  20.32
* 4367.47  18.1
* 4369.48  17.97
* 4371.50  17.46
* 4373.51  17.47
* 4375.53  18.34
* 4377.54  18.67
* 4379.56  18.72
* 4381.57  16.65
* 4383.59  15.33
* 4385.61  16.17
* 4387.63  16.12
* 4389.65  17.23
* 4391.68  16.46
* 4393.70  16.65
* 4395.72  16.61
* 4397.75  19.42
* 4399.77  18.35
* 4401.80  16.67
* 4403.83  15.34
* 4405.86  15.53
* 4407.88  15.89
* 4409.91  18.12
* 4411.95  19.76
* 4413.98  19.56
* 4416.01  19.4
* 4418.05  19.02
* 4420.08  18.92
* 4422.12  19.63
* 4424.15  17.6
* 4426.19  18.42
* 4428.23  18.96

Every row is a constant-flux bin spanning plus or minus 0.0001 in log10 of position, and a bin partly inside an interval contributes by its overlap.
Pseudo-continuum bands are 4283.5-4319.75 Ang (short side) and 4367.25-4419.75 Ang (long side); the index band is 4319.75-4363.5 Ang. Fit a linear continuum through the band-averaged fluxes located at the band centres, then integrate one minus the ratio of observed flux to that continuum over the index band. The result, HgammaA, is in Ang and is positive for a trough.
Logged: -4.9 Ang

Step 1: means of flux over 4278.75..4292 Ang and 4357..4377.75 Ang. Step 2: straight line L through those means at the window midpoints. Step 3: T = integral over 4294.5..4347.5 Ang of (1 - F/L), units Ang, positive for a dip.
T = 5.4 Ang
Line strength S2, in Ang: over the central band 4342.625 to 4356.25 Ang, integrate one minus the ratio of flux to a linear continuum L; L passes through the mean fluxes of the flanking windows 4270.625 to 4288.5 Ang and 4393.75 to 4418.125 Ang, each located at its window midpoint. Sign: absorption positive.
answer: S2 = 0.5 Ang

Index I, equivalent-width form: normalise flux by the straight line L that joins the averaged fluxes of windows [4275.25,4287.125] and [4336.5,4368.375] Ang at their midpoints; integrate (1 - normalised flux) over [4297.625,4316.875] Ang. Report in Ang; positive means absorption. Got 4.7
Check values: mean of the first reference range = 15.8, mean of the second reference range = 17.4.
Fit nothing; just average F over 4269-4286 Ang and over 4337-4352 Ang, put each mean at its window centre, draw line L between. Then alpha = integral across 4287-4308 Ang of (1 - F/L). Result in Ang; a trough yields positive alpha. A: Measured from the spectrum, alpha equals 3.7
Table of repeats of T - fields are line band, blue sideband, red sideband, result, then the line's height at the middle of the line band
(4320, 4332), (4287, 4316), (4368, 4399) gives -2.1 Ang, 14.3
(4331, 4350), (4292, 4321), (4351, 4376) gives -0.6 Ang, 16.4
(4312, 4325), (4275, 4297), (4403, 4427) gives -0.5 Ang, 15.9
